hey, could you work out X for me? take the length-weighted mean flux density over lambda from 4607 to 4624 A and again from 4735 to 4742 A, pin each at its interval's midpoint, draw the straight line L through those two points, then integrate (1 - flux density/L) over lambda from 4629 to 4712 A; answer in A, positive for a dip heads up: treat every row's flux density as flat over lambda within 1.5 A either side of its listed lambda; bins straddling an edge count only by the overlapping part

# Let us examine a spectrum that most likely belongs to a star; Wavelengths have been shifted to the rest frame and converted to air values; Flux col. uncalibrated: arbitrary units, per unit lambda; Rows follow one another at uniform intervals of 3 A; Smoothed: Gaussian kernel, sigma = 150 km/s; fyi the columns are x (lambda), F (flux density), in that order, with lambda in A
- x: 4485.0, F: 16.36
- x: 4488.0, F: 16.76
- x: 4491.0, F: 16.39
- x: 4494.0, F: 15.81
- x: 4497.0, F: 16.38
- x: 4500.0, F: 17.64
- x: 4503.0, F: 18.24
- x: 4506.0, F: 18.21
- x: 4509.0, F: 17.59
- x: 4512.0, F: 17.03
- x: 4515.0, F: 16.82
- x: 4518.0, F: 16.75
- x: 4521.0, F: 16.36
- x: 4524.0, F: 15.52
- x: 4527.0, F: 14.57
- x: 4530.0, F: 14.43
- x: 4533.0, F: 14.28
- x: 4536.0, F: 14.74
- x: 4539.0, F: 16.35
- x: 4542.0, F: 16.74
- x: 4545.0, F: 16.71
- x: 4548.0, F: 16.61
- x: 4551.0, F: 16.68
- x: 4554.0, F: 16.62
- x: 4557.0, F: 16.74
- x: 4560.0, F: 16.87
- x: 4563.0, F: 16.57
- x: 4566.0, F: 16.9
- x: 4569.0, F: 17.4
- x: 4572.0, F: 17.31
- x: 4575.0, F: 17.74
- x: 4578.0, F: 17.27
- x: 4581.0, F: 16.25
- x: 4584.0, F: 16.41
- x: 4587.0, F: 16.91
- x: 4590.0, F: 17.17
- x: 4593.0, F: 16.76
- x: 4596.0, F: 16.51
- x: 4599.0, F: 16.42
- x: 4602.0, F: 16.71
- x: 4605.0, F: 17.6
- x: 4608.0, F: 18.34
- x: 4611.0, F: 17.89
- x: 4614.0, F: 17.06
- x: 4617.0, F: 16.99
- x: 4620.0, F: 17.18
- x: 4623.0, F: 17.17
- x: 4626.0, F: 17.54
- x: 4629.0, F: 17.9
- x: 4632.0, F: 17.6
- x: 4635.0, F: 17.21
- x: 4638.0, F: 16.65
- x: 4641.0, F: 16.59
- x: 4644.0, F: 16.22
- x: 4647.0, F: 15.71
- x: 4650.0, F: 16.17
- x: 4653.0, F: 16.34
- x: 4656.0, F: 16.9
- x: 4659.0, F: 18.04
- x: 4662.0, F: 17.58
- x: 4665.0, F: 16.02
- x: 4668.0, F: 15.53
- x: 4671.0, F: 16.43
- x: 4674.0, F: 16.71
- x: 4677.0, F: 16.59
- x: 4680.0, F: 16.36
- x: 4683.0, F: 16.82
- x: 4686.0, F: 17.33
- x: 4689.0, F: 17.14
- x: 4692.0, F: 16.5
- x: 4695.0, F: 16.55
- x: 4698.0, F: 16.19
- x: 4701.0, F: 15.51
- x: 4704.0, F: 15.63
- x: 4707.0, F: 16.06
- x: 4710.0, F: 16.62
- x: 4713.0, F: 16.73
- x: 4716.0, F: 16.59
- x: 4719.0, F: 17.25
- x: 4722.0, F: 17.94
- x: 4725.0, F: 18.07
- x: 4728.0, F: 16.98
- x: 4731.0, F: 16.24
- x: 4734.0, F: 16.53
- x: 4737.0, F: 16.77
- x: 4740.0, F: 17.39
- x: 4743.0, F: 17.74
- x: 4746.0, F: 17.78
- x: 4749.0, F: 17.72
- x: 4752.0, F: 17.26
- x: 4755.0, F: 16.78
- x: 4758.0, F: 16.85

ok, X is 3.3 A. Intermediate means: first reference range 17.4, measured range 16.6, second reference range 17.1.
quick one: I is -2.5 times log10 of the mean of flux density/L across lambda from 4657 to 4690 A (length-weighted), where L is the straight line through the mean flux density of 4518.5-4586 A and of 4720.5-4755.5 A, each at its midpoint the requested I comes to 0.01 mag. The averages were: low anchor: 16.3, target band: 16.8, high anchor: 17.3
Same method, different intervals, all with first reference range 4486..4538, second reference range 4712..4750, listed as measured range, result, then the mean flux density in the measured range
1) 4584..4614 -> -0.03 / 17.1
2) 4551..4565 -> -0.01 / 16.7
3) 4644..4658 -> 0.04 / 16.3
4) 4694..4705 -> 0.07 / 16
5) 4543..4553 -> -0.01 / 16.7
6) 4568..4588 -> -0.03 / 17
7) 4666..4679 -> 0.04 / 16.3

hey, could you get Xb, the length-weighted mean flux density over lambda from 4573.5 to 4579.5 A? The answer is 17.5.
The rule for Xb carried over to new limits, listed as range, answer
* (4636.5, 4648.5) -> 16.3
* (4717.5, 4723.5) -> 17.6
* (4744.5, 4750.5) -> 17.8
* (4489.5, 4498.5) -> 16.2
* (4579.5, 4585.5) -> 16.3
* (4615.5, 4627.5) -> 17.2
